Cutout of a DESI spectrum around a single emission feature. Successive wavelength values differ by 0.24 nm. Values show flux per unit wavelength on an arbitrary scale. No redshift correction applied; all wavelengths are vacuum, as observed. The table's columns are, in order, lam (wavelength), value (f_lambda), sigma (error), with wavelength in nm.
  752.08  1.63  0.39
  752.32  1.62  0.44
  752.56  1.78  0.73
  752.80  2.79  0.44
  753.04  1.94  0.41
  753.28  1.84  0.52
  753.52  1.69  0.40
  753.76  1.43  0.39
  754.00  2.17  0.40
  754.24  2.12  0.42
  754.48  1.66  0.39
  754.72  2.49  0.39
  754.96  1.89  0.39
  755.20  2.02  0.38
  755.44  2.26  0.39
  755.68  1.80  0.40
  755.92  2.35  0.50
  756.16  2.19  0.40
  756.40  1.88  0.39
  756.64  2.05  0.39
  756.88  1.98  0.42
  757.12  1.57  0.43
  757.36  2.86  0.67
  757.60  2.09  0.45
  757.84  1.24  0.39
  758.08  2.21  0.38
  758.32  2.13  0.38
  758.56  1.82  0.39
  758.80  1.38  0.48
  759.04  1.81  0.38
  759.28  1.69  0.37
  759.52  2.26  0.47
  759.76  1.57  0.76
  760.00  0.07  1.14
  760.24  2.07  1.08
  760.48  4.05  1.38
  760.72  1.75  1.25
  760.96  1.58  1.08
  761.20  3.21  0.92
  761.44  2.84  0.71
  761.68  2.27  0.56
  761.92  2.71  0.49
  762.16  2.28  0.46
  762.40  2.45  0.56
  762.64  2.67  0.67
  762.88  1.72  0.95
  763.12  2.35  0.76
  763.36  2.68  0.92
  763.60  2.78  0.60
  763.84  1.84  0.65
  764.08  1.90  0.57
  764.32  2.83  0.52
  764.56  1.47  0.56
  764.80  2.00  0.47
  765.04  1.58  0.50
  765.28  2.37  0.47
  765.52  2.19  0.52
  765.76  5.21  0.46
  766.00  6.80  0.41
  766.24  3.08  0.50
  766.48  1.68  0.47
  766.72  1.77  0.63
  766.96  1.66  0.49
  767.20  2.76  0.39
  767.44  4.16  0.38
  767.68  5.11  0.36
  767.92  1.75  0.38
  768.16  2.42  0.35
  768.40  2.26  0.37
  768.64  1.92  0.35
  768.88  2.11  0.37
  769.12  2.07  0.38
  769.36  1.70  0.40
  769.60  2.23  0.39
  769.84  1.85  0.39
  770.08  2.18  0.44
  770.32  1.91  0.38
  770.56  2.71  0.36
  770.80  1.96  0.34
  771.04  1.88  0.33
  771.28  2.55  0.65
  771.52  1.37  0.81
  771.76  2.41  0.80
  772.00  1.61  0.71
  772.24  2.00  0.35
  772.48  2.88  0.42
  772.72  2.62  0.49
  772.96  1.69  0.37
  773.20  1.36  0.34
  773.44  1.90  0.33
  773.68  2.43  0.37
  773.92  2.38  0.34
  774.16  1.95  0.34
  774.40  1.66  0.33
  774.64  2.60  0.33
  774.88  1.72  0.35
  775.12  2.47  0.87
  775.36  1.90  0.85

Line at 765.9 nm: [S II]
